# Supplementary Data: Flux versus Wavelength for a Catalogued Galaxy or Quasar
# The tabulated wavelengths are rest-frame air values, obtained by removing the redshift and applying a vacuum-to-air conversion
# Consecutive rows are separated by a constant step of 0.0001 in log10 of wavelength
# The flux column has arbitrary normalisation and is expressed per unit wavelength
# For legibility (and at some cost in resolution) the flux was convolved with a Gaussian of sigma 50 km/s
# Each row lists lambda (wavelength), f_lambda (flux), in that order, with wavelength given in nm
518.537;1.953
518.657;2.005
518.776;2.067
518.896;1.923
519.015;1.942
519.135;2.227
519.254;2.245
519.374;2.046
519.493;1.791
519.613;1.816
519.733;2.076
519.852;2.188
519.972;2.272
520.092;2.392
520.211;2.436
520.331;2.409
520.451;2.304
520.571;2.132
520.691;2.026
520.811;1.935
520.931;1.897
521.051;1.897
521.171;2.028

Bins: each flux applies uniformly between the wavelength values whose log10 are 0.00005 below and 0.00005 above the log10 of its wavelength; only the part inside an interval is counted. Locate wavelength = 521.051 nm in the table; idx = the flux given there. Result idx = 1.897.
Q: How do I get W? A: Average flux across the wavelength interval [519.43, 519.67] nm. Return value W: 1.81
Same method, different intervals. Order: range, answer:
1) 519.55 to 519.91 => 2.02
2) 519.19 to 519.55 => 2.04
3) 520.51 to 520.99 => 2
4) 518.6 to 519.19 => 2.03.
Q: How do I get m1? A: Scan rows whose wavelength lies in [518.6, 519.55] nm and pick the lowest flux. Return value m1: 1.791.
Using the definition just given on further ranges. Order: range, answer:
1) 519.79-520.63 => 2.132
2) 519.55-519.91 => 1.816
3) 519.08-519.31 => 2.227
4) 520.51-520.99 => 1.897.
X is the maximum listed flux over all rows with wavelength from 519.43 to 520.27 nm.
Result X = 2.436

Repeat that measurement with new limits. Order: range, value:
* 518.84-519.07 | 1.942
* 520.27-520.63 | 2.409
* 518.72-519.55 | 2.245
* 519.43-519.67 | 1.816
